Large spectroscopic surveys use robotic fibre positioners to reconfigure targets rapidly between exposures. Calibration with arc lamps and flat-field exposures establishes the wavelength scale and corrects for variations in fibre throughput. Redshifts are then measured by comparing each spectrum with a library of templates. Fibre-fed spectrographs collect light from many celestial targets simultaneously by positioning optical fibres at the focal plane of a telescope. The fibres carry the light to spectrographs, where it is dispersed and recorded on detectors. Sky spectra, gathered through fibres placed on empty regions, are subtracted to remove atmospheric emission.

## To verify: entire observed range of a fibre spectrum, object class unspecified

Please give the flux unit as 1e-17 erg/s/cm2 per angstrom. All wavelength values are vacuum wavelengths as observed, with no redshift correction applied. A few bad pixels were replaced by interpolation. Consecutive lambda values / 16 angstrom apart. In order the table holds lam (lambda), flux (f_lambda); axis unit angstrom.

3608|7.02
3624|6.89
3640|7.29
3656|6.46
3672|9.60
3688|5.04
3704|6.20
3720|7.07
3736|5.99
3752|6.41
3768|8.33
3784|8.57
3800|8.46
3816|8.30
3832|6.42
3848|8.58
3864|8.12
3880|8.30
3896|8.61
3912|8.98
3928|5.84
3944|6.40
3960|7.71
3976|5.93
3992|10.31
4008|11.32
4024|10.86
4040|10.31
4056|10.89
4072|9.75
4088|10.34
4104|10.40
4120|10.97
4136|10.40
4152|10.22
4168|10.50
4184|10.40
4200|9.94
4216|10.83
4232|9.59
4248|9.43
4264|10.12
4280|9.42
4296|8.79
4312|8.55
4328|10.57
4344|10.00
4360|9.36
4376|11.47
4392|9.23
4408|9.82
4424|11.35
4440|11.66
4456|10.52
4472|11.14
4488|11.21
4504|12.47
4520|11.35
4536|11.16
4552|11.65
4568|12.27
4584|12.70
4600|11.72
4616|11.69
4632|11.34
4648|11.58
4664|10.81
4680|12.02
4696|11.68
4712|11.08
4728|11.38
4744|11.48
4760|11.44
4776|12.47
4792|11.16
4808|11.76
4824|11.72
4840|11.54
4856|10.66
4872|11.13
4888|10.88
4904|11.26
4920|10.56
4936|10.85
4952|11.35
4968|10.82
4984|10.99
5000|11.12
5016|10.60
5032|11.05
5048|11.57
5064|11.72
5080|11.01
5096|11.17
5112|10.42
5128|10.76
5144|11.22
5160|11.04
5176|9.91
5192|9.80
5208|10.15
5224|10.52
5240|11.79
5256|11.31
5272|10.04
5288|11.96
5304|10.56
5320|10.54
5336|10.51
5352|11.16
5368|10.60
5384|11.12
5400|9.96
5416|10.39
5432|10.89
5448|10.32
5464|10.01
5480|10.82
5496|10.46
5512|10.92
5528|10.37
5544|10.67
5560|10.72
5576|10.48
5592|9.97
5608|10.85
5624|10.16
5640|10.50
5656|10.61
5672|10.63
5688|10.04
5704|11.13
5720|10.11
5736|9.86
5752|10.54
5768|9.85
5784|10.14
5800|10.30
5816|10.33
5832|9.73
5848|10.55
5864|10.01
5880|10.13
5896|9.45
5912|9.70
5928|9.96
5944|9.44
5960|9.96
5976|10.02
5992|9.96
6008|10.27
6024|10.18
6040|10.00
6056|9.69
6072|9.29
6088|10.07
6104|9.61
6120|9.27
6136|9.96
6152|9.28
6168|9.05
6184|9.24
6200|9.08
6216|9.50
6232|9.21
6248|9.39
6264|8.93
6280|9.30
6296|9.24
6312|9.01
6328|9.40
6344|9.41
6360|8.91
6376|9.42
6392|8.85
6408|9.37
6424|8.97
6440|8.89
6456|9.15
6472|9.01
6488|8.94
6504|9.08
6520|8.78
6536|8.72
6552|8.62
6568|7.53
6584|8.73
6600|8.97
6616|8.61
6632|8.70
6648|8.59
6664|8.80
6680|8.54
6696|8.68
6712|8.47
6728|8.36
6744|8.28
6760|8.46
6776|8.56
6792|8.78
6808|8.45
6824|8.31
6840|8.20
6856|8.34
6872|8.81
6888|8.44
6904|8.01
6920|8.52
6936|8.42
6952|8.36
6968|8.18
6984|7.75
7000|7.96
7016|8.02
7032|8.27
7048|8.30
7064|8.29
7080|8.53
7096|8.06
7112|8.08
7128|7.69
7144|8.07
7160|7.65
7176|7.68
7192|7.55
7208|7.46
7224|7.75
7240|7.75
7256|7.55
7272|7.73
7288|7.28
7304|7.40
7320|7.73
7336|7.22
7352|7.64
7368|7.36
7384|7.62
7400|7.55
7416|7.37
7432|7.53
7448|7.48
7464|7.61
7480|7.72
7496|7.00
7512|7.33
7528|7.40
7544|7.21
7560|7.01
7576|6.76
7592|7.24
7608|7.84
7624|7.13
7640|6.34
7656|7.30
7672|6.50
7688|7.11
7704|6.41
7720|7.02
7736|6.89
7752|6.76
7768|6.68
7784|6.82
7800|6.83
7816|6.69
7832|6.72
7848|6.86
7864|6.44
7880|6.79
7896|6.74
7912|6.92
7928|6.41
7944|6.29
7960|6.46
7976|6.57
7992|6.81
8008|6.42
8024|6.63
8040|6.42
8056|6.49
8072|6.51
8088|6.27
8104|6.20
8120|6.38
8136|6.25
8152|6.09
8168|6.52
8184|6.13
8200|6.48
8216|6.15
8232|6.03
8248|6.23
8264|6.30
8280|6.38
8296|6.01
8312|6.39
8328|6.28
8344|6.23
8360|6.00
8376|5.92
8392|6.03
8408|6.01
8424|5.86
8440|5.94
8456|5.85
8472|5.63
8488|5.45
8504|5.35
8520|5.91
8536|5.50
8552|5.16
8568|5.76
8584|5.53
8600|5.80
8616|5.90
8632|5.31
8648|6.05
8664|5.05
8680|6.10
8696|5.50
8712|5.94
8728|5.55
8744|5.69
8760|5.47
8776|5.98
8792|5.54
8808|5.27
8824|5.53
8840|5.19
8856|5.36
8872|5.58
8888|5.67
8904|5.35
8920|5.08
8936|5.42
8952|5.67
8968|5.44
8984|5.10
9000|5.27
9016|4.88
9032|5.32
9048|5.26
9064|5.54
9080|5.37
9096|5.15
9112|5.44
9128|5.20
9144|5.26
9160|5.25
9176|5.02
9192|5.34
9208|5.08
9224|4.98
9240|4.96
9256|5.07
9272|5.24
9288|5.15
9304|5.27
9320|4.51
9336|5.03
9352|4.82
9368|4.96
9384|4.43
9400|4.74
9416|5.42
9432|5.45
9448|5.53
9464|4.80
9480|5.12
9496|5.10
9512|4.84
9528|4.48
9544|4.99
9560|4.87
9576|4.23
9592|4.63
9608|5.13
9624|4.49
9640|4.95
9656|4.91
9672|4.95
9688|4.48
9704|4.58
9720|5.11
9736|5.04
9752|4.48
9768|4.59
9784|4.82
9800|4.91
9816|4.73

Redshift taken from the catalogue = 0.00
